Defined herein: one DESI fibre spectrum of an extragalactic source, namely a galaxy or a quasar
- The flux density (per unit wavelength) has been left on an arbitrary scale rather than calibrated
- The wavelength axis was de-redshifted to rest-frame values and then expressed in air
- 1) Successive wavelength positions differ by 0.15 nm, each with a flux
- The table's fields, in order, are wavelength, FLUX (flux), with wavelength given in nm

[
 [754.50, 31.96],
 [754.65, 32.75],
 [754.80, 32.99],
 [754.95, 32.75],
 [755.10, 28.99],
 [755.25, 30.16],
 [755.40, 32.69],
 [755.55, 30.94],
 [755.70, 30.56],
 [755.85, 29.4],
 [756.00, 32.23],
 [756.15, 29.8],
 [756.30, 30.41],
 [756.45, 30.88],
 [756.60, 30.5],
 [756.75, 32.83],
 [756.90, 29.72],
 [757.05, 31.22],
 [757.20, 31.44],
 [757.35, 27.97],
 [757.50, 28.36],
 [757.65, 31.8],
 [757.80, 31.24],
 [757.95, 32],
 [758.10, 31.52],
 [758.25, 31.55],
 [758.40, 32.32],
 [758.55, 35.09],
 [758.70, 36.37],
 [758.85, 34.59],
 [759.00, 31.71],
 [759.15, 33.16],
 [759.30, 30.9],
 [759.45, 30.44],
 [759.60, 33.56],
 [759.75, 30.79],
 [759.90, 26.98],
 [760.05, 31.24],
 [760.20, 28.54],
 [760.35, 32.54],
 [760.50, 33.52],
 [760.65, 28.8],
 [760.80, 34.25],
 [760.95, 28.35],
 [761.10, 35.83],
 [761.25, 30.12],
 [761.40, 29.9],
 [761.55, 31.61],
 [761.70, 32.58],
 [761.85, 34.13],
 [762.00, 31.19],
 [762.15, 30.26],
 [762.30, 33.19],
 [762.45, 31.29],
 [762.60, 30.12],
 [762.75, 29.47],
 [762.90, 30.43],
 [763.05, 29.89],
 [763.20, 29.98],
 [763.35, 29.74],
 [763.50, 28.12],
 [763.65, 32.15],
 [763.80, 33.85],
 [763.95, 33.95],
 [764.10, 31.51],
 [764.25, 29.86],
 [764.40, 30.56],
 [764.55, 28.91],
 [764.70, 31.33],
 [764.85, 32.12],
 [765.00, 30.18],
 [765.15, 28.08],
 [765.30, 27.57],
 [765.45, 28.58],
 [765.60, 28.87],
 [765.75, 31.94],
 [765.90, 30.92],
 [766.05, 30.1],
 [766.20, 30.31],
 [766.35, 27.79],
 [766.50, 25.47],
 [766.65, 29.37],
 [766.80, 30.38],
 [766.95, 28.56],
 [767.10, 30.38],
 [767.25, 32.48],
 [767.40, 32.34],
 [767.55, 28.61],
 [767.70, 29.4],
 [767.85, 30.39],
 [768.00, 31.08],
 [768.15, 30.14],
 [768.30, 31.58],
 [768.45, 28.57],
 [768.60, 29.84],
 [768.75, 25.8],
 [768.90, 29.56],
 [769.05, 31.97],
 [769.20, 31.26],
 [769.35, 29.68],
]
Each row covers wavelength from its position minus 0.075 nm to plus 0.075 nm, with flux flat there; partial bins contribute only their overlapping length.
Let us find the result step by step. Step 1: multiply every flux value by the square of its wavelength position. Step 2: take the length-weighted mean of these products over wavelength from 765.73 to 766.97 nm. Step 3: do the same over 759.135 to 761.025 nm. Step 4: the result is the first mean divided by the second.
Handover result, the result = 1.0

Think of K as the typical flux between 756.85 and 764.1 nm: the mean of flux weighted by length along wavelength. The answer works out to 31.4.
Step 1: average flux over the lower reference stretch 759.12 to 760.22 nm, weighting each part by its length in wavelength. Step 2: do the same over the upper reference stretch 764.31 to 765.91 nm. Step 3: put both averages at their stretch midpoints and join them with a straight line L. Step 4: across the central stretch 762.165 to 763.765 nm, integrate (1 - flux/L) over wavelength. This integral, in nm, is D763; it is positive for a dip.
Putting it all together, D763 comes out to -0.02 nm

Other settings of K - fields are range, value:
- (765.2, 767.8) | 29.6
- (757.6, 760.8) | 31.9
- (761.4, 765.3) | 30.9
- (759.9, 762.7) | 31.4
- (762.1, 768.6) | 30.2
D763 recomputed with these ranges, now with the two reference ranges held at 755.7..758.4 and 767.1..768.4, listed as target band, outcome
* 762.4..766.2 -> 0.043 nm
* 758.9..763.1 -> -0.070 nm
